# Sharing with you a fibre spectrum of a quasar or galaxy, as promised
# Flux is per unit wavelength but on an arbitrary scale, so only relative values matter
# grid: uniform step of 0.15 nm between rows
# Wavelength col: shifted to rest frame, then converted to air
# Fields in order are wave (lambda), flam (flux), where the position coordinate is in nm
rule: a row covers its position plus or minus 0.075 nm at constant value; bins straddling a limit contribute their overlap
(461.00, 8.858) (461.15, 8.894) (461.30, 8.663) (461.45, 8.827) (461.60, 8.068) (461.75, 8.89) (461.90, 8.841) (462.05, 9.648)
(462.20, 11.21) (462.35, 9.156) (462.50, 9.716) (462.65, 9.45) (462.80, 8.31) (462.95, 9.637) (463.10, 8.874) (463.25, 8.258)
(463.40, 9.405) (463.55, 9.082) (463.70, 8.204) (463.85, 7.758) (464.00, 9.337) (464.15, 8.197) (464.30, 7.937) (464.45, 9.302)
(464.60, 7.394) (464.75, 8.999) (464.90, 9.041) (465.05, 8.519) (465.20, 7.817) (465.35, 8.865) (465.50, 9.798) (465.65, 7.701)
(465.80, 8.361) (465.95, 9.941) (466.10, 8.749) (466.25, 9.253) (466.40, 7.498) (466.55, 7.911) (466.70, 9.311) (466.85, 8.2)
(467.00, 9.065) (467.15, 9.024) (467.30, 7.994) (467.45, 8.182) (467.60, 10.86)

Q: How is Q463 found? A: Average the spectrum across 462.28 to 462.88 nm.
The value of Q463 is 9.16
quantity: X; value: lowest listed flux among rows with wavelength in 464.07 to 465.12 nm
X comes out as 7.394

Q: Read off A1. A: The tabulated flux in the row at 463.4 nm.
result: 9.405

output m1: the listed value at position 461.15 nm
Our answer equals 8.894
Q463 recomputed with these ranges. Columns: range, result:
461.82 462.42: 9.71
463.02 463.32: 8.59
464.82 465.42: 8.56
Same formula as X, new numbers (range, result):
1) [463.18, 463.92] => 7.758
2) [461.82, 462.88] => 8.31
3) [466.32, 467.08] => 7.498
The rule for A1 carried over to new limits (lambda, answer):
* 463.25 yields 8.258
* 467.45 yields 8.182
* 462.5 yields 9.716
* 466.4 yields 7.498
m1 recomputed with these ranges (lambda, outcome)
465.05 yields 8.519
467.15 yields 9.024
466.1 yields 8.749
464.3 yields 7.937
